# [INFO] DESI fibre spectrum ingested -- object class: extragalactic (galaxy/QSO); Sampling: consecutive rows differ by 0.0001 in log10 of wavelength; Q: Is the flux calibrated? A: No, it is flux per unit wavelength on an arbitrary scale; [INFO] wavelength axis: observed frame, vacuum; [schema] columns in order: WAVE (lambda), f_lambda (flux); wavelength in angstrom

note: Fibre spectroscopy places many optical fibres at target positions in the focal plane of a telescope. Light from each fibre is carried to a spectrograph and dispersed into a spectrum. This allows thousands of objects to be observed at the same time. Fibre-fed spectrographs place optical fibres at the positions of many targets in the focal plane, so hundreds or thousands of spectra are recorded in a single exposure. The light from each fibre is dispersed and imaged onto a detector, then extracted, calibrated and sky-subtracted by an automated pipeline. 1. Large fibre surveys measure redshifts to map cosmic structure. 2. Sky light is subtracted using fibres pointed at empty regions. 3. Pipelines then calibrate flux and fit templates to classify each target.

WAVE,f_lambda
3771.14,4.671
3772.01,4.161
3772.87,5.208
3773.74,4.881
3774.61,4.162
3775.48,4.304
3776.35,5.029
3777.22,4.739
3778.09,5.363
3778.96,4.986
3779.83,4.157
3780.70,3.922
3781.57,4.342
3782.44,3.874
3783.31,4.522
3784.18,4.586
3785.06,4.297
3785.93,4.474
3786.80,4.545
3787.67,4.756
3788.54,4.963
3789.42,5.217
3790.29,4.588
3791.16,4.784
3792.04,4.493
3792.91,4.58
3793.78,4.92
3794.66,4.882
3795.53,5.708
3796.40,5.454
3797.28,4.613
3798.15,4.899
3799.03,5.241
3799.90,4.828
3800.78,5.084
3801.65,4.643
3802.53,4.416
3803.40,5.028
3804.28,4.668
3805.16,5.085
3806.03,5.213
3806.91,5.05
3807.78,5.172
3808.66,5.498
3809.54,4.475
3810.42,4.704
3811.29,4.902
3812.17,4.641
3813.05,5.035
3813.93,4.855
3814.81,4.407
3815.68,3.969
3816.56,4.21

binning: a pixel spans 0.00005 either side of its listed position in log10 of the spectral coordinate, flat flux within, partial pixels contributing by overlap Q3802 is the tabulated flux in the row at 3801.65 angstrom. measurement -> 4.643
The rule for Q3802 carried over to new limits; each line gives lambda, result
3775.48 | 4.304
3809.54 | 4.475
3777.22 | 4.739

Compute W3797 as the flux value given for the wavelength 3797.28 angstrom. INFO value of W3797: 4.613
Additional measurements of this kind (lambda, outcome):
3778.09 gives 5.363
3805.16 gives 5.085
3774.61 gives 4.162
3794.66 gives 4.882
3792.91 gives 4.58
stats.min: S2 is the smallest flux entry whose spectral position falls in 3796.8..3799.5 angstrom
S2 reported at 4.613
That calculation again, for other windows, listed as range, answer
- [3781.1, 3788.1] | 3.874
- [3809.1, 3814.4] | 4.475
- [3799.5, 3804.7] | 4.416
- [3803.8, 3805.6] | 4.668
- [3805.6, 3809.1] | 5.05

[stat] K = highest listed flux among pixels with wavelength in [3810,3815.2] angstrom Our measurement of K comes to 5.035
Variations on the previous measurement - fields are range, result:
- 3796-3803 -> 5.454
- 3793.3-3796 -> 5.708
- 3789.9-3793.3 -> 4.784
